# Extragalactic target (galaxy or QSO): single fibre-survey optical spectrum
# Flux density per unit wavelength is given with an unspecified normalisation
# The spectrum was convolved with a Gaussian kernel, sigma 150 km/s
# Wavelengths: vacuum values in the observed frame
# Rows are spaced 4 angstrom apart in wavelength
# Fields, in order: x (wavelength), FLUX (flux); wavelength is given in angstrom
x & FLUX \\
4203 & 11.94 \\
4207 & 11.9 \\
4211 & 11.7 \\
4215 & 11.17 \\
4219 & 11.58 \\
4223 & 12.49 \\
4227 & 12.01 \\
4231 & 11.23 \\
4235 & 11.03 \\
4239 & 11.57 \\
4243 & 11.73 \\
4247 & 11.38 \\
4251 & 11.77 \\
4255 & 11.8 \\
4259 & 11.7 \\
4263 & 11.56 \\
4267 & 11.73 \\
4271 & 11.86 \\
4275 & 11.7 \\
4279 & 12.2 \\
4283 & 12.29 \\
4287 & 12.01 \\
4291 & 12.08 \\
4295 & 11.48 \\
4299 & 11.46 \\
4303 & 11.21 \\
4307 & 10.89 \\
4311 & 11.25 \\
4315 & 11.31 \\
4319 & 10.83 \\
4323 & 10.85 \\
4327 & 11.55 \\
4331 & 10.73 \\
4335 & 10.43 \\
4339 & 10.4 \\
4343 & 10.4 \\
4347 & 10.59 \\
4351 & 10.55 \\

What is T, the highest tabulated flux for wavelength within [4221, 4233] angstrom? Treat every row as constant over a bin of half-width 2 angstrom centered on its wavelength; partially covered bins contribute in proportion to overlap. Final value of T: 12.49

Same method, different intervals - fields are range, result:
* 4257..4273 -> 11.86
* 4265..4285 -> 12.29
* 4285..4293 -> 12.08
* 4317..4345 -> 11.55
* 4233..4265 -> 11.8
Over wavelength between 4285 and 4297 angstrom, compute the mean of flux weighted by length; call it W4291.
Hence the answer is 11.9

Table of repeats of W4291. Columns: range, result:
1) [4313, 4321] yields 11.1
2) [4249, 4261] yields 11.8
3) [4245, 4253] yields 11.6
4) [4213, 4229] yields 11.8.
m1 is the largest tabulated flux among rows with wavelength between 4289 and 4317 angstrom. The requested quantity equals 12.08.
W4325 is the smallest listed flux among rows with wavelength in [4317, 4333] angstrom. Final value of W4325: 10.73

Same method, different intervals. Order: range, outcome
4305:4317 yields 10.89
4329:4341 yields 10.4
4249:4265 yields 11.56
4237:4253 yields 11.38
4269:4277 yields 11.7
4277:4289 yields 12.01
